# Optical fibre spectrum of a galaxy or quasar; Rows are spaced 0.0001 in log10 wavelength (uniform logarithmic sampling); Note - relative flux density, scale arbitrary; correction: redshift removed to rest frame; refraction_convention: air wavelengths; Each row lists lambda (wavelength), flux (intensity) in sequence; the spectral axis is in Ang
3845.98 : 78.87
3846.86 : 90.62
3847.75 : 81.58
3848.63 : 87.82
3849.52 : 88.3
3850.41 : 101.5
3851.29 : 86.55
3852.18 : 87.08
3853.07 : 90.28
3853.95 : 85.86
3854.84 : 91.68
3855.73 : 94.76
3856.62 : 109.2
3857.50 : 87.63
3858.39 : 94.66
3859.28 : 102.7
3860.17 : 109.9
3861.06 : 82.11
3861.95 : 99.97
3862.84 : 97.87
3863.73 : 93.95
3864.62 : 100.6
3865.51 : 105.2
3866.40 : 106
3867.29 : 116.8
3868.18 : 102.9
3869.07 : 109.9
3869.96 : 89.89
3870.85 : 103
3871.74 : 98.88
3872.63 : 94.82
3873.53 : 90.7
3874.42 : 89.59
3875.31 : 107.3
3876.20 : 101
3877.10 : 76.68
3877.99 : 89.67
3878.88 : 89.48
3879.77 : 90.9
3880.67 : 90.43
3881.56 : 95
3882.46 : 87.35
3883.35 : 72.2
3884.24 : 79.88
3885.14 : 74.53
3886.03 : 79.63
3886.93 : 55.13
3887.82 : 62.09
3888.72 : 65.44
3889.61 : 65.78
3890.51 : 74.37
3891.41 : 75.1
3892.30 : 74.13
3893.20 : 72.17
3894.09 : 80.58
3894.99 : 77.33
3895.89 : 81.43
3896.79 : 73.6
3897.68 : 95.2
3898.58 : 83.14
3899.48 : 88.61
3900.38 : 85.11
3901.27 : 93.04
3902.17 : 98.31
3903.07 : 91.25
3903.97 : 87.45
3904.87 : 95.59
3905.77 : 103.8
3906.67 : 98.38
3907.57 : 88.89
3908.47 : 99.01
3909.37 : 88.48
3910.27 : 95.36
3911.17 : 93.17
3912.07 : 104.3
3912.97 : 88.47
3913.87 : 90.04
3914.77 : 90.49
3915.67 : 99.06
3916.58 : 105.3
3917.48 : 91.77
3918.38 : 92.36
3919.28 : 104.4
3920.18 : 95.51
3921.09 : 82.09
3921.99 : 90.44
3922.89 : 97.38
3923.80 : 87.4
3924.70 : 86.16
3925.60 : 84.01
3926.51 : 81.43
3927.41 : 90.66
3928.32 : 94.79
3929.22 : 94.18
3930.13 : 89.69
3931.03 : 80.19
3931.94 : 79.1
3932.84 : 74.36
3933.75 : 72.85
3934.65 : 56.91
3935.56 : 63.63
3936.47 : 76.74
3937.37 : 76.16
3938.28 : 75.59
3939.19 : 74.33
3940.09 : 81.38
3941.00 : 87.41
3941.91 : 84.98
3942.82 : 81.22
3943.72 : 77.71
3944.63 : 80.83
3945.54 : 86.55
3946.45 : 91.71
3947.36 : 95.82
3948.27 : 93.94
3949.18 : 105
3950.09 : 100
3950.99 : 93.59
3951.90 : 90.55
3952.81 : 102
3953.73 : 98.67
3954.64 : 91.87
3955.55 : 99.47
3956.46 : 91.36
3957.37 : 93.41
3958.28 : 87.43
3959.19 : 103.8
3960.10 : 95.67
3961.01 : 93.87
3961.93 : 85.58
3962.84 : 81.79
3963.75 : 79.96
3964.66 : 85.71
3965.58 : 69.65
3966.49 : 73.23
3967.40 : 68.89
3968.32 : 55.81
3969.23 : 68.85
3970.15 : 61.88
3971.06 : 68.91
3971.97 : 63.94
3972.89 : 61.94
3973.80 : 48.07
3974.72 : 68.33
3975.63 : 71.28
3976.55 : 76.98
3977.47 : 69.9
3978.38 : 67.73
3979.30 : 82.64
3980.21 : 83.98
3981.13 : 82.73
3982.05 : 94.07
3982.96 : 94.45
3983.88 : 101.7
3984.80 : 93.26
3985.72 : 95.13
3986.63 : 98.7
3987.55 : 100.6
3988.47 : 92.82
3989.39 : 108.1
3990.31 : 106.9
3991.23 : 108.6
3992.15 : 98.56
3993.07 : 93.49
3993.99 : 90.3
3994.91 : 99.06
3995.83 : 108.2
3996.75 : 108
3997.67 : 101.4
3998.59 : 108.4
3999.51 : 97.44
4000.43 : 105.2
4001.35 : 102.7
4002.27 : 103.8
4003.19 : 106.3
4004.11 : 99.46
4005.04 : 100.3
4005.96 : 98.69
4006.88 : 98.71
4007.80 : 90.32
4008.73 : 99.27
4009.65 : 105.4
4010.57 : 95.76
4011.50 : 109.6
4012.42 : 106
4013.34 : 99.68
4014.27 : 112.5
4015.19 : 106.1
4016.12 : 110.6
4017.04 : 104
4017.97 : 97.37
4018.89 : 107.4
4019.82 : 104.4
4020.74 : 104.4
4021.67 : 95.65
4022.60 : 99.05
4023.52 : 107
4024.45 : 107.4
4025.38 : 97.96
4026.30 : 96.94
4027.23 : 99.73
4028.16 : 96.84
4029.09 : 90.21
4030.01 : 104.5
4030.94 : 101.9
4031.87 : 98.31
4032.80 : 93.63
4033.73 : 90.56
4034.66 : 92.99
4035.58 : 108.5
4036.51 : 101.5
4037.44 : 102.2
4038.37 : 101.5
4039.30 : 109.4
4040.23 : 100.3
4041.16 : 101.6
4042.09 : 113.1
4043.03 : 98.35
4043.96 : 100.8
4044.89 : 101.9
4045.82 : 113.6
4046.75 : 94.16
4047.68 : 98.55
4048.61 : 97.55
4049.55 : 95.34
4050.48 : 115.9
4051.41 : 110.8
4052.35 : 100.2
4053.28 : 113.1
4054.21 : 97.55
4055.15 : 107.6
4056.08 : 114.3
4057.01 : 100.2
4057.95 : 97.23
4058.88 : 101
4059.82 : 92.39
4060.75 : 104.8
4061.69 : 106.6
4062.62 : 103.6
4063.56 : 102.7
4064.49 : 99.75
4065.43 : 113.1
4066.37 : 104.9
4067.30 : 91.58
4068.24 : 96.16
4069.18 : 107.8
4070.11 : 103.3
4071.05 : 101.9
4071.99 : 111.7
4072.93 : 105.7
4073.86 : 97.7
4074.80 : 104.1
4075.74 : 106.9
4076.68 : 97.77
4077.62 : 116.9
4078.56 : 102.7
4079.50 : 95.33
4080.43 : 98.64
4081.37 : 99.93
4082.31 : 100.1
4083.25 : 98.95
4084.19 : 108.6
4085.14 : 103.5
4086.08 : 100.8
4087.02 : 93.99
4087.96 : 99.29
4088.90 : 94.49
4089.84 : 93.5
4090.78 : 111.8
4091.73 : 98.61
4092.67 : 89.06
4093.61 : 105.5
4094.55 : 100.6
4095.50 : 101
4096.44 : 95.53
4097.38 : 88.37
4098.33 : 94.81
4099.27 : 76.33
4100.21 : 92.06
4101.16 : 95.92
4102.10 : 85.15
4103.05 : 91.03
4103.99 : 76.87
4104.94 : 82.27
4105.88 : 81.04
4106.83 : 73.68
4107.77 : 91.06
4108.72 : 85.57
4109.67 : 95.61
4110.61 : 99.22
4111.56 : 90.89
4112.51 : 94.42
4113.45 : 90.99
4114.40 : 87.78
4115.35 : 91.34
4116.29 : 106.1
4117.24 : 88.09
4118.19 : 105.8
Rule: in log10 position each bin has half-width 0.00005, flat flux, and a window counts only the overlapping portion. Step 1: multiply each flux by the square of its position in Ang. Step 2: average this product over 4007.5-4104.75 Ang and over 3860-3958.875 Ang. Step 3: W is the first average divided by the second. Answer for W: 1.22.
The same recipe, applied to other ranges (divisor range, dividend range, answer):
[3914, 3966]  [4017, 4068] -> 1.22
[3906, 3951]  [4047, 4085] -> 1.26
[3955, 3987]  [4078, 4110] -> 1.24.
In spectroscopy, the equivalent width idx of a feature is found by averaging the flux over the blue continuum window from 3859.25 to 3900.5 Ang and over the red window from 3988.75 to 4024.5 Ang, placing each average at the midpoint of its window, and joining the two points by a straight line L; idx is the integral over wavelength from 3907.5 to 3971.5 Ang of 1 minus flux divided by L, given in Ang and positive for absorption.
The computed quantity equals 5.5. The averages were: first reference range 87.9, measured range 86.5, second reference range 103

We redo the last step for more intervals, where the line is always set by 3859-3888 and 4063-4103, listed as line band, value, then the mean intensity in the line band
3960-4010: 4.00 Ang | 88.6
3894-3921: 0.48 Ang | 92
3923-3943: 2.88 Ang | 80.8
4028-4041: -0.22 Ang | 99.6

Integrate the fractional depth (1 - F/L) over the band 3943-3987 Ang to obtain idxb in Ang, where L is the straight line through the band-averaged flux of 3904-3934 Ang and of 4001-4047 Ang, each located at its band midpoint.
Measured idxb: 5.5 Ang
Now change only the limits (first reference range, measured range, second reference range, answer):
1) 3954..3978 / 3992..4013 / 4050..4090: -3.6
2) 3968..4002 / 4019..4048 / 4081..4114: -3.4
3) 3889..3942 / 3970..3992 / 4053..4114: 1.7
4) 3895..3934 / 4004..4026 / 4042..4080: -0.7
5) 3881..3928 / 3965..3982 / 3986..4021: 4.8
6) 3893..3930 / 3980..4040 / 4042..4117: -3.2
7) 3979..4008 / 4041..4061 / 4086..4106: -1.6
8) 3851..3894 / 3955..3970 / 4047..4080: 2.0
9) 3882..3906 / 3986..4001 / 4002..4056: -0.8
